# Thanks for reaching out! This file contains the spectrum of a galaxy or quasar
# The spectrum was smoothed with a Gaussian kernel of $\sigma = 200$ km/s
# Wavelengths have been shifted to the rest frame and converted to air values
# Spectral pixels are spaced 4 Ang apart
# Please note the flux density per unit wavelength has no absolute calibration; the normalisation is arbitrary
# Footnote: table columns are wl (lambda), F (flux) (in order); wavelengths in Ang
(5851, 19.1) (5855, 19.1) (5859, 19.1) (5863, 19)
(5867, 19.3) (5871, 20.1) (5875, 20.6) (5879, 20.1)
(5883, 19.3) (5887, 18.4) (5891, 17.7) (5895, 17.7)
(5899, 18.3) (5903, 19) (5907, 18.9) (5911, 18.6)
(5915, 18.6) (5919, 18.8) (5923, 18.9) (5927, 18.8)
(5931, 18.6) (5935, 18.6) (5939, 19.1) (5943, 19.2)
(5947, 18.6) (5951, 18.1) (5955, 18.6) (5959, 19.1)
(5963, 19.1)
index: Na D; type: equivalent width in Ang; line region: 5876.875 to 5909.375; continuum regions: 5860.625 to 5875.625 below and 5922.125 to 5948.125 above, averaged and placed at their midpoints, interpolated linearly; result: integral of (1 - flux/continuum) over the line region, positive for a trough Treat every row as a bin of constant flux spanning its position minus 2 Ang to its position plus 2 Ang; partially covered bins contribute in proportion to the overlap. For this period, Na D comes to 1.1 Ang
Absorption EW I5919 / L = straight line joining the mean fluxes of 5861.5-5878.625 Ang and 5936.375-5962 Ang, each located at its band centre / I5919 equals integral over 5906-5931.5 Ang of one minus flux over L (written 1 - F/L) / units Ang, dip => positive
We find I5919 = 0.6 Ang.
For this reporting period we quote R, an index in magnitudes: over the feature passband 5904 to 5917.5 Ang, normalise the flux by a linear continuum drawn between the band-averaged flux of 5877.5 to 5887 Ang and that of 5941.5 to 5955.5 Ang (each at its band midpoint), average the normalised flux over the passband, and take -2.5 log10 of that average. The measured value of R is 0.02 mag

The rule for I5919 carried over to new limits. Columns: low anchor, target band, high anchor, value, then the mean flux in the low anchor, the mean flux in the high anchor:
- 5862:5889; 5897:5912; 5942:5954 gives 0.36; 19.6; 18.6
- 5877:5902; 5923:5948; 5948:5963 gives -0.25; 18.6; 18.7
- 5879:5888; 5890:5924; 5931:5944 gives 0.96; 19.2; 18.9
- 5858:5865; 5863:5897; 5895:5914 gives -0.52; 19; 18.6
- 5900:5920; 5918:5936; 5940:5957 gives -0.03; 18.8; 18.7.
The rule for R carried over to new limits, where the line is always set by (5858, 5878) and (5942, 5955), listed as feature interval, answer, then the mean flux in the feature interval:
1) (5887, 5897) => 0.09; 17.8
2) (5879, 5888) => 0.02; 19.2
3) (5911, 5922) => 0.02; 18.7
